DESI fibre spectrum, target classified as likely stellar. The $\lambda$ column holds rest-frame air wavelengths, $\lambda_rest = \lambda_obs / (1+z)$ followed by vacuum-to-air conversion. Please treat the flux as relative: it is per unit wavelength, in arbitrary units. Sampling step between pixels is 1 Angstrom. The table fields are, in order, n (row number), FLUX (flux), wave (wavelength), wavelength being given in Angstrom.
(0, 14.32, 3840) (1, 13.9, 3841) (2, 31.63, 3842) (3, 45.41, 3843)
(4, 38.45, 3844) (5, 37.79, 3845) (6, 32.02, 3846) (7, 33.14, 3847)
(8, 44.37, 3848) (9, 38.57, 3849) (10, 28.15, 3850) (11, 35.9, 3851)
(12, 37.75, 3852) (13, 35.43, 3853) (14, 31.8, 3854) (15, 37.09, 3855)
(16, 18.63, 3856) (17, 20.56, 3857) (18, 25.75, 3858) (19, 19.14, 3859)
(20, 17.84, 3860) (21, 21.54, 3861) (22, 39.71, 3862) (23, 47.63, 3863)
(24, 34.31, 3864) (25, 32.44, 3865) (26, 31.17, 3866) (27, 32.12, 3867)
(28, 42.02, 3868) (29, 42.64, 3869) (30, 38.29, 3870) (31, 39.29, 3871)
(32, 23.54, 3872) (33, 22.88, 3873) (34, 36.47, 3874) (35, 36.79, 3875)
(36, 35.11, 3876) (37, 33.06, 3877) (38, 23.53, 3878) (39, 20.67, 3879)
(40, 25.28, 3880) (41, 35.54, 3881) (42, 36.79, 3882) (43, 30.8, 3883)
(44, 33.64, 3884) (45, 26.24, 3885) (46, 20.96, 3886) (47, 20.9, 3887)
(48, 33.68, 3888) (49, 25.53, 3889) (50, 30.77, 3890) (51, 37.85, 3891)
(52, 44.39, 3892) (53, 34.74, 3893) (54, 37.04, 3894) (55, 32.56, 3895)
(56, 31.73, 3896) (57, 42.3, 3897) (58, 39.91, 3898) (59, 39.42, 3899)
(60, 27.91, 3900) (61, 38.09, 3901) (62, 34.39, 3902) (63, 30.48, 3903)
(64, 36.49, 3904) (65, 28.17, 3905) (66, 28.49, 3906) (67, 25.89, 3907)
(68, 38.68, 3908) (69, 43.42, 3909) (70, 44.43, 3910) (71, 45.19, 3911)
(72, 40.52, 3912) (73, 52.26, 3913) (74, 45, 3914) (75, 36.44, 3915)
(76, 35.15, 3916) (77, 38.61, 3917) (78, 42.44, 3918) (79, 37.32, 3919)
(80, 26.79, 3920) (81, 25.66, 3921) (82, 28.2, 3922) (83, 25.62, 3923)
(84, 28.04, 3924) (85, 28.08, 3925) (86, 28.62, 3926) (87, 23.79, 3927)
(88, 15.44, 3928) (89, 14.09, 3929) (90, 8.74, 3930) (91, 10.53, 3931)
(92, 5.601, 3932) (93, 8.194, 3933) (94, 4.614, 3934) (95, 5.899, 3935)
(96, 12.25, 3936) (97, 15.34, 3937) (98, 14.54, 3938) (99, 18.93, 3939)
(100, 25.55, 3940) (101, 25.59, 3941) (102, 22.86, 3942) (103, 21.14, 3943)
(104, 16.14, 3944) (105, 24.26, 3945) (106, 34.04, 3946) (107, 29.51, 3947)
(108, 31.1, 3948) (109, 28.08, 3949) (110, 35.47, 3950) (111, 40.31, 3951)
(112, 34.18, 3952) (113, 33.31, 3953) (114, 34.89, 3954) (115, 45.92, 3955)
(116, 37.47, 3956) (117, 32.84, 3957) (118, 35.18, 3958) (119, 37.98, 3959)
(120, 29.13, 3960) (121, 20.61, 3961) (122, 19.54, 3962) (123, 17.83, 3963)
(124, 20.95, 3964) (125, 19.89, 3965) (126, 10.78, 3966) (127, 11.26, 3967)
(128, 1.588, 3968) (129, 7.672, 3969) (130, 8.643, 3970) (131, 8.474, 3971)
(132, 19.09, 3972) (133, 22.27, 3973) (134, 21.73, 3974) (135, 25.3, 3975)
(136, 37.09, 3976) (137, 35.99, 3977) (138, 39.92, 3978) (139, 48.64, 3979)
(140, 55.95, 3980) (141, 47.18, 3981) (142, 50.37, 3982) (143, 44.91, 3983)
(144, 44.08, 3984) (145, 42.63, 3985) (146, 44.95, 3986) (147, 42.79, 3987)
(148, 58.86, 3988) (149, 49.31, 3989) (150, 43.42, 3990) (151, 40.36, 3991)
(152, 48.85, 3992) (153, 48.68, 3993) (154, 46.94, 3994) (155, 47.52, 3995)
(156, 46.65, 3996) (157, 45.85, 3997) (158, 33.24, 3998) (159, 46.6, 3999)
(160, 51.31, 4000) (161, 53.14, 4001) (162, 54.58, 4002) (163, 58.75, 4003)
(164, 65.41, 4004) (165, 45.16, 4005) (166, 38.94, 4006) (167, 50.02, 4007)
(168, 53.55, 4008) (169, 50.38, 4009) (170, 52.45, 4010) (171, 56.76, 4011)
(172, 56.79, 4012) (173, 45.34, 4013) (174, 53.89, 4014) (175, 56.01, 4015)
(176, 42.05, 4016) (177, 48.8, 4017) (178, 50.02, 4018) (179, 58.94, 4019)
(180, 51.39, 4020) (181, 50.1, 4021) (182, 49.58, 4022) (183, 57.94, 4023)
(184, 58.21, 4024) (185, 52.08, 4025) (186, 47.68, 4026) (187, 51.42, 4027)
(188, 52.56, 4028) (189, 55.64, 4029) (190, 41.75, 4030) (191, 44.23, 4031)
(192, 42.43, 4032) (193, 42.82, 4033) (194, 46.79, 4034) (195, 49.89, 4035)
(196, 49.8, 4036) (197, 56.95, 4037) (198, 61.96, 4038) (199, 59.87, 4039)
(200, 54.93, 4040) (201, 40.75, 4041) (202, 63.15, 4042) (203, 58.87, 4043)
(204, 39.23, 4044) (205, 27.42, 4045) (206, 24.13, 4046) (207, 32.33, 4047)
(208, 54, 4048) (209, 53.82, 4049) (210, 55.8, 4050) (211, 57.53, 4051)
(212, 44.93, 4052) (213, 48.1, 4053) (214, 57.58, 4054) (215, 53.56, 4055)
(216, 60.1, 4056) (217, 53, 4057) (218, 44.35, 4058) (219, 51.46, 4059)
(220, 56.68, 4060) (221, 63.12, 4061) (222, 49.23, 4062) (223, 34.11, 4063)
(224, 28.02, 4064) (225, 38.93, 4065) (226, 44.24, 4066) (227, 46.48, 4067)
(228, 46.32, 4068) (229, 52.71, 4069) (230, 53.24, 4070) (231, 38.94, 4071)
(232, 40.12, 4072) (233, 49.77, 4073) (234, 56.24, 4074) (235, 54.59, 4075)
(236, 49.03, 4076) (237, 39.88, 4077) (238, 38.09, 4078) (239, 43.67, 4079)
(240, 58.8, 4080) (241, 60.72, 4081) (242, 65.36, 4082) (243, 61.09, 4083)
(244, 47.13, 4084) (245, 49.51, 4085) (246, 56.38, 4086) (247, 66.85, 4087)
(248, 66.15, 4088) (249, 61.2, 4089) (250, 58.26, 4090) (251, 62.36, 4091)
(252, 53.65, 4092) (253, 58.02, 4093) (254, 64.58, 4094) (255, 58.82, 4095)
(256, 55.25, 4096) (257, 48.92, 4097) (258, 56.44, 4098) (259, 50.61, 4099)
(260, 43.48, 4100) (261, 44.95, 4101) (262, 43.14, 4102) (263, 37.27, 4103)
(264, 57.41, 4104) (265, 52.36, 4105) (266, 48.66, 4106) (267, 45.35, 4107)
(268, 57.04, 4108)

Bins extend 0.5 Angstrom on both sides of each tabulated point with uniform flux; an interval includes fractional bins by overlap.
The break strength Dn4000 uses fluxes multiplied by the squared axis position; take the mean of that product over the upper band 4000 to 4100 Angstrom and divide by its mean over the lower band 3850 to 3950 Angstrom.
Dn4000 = 1.9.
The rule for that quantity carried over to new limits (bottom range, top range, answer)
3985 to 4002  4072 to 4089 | 1.20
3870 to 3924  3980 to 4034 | 1.55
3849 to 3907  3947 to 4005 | 1.19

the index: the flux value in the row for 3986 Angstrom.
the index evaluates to 44.95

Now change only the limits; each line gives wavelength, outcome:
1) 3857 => 20.56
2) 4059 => 51.46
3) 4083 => 61.09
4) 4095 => 58.82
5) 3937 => 15.34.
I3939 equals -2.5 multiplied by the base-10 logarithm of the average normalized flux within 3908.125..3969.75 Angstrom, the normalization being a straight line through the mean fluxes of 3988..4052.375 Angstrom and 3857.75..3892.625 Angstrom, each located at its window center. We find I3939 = 0.43 mag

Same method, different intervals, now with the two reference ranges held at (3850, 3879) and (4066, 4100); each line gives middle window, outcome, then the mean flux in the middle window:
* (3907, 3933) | 0.22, 30.2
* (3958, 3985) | 0.47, 27.6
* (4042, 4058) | 0.04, 48.4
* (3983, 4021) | -0.09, 49.3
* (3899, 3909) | 0.08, 33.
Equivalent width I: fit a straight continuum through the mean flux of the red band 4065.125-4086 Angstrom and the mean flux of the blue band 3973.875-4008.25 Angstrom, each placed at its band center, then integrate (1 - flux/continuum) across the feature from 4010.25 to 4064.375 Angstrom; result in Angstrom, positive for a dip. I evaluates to -2.2 Angstrom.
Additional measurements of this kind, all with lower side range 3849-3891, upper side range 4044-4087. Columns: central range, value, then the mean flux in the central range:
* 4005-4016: -1.8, 50.7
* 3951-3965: 2.9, 30.7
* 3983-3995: -1.3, 46.4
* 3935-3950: 6.0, 22.7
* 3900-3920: -1.6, 37.4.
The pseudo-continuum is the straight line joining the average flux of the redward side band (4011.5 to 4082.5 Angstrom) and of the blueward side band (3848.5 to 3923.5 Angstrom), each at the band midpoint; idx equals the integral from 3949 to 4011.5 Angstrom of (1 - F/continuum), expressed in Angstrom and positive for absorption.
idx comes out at 7.7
